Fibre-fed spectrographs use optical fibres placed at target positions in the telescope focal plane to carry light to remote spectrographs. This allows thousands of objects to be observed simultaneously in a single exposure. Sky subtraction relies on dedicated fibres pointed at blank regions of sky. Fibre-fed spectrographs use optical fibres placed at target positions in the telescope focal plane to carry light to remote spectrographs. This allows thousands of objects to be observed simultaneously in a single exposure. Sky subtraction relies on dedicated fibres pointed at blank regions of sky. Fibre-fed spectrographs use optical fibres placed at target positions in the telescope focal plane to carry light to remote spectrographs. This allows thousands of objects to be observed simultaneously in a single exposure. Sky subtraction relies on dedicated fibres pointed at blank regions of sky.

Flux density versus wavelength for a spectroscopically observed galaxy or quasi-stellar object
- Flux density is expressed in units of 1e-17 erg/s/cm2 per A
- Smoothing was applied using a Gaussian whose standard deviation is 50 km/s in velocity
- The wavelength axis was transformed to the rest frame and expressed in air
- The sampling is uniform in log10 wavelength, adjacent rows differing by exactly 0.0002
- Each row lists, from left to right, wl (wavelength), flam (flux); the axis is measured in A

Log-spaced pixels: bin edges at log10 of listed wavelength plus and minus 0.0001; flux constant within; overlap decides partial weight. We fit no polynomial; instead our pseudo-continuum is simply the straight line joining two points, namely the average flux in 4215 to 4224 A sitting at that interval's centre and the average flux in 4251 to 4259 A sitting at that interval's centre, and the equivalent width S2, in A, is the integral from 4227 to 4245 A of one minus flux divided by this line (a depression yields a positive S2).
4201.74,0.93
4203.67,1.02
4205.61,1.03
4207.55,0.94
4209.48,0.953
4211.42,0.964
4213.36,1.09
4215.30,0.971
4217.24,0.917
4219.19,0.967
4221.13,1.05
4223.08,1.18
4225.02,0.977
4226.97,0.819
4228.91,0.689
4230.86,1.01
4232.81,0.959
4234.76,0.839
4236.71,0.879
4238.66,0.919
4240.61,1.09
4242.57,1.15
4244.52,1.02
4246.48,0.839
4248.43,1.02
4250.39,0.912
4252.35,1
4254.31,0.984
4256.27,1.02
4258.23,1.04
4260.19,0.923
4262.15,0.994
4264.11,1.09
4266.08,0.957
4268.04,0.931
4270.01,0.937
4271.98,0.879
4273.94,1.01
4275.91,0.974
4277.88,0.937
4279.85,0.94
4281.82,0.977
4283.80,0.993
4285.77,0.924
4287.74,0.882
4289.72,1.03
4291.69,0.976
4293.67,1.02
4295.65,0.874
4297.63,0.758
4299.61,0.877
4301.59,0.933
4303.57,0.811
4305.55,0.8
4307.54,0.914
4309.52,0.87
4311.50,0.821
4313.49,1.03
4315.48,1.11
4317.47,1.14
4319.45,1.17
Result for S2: 1.3 A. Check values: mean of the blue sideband 1.02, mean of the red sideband 1.01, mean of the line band 0.942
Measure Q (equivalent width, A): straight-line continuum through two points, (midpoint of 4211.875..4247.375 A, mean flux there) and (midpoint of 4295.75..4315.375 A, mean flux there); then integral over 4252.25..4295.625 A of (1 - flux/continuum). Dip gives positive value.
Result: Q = -2.6 A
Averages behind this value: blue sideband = 0.965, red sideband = 0.879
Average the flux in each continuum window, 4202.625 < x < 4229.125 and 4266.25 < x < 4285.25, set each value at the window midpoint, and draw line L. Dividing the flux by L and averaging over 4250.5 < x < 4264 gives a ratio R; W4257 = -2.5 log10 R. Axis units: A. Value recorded -0.038 mag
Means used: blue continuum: 0.977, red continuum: 0.953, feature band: 0.995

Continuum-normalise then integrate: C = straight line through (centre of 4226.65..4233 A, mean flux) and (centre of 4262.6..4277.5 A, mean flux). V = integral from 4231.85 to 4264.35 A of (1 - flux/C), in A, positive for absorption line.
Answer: -2.41 A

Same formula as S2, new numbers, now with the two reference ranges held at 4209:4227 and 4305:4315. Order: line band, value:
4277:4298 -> -0.4 A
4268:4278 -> -0.1 A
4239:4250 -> -0.5 A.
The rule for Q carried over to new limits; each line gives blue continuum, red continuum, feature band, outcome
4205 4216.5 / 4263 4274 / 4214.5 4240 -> 1.13 A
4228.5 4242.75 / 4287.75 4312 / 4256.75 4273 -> -0.93 A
